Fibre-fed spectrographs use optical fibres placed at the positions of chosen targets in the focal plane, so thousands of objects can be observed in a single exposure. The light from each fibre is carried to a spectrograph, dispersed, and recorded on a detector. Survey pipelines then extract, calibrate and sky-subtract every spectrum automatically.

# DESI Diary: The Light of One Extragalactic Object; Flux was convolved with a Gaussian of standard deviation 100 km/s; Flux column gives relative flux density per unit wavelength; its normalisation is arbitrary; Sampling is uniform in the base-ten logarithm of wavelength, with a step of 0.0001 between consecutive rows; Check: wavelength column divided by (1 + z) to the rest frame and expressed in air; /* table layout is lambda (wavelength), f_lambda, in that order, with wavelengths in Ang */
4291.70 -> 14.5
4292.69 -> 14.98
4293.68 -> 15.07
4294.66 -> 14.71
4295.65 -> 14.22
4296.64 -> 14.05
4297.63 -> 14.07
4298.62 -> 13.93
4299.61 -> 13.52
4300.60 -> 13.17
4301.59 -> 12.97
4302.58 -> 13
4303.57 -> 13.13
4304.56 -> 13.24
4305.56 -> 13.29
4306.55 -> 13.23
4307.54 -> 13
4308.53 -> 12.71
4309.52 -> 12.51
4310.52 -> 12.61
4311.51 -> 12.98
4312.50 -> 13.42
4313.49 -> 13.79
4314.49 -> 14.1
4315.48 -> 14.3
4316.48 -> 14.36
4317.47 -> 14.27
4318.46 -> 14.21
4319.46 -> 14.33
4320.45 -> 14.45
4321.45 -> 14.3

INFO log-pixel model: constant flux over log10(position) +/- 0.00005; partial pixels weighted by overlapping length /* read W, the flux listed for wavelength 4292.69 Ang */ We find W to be 14.98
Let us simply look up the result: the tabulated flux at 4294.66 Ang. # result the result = 14.71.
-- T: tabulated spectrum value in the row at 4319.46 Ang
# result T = 14.33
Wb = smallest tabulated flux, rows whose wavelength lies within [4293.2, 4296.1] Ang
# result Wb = 14.22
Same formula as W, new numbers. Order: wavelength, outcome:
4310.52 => 12.61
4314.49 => 14.1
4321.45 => 14.3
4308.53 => 12.71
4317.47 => 14.27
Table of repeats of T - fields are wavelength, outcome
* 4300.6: 13.17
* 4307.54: 13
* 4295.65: 14.22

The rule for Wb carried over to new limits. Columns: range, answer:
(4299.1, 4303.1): 12.97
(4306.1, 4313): 12.51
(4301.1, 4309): 12.71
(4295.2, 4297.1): 14.05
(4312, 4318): 13.42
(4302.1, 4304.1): 13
